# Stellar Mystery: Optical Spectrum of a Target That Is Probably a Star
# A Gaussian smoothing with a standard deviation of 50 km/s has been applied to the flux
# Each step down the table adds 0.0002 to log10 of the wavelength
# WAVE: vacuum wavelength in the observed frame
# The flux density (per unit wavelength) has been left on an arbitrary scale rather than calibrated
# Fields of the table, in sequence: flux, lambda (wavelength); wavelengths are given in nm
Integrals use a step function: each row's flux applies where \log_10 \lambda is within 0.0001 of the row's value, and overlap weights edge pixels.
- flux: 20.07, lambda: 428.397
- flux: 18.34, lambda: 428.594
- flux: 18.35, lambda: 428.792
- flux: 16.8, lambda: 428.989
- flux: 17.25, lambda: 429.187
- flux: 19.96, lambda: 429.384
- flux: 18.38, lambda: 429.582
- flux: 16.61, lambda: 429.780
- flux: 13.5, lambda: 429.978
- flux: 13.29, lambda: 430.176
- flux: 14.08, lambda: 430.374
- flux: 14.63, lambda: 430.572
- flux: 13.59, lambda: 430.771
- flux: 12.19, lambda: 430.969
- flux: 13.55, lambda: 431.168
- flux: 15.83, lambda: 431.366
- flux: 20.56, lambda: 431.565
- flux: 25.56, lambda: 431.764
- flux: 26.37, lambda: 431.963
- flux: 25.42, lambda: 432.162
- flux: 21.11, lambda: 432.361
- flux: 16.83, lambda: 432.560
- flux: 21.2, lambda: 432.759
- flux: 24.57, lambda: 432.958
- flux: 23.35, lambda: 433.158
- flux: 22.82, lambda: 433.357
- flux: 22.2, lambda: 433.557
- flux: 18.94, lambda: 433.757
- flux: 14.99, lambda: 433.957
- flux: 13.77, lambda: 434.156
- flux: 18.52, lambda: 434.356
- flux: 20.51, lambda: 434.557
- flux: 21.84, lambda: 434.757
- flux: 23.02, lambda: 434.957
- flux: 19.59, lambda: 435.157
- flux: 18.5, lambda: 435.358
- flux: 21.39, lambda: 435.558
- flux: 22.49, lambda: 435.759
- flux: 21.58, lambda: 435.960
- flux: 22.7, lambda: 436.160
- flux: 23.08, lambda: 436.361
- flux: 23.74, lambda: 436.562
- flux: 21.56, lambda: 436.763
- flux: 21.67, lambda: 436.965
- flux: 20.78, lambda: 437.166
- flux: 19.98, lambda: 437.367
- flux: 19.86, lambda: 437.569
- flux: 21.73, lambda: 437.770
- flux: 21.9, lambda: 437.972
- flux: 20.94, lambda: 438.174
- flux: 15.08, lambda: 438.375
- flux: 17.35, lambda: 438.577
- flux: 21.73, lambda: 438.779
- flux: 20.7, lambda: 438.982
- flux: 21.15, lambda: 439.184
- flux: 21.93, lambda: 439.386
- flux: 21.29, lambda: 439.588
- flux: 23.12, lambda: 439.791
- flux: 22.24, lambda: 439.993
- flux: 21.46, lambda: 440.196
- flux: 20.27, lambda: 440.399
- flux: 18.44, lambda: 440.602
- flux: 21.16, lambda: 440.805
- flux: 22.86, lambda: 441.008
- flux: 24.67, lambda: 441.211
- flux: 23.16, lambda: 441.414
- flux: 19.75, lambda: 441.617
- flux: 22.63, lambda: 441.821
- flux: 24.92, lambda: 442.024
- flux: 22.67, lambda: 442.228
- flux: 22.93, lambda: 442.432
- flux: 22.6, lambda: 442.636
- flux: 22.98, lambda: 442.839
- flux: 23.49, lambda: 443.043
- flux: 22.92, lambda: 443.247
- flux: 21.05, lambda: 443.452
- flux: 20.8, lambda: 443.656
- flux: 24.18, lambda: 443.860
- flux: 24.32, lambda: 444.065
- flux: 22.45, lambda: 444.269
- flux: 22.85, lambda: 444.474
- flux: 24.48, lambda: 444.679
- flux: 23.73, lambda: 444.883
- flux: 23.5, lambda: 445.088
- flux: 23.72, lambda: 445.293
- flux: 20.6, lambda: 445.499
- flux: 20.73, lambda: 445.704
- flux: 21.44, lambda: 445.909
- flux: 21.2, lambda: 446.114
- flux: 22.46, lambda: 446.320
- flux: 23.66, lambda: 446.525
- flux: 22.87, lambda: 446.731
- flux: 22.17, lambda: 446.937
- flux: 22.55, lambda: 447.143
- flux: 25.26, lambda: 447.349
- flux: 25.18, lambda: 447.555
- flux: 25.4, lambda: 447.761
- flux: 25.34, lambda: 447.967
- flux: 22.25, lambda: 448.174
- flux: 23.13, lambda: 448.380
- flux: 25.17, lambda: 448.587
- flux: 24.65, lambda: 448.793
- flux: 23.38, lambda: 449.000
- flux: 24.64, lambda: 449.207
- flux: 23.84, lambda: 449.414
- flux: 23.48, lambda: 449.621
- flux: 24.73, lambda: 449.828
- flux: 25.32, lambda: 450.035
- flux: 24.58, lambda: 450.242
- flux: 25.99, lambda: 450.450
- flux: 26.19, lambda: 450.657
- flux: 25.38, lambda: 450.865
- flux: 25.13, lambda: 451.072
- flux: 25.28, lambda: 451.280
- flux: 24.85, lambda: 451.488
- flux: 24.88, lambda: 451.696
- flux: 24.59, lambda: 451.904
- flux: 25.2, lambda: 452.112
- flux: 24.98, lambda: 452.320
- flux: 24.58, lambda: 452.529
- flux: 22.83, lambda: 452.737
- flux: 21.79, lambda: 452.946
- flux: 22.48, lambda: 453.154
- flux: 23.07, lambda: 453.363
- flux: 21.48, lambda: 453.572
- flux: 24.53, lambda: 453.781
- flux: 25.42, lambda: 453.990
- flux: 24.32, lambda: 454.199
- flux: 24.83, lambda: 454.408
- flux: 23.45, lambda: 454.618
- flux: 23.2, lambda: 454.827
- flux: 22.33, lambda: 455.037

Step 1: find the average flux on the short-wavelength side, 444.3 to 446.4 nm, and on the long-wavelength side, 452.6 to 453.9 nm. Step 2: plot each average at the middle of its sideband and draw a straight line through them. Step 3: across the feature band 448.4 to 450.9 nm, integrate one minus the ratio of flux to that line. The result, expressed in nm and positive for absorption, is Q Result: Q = -0.23 nm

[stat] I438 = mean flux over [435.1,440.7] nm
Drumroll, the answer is 20.9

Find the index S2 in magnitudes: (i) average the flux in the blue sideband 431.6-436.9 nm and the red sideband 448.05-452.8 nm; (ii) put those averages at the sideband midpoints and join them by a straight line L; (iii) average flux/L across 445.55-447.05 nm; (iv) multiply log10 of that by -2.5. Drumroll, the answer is 0.08 mag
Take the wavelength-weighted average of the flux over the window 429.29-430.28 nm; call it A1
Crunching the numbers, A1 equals 16.3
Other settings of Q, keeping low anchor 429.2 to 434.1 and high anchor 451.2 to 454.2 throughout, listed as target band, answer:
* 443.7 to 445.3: -0.119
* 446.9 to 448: -0.083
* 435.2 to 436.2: -0.074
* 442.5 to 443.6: -0.051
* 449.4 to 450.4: -0.053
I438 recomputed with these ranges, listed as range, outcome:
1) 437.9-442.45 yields 21.4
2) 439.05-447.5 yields 22.5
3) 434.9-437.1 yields 21.7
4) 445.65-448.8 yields 23.3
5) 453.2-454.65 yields 23.8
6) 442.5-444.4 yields 22.8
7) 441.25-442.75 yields 22.8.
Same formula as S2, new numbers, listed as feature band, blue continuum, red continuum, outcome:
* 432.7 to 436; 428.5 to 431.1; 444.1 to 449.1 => -0.15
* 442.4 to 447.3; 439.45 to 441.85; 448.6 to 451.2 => 0.02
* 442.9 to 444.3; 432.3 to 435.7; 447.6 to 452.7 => 0.01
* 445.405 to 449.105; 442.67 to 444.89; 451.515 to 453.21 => 0.01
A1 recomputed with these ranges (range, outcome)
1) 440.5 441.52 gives 22.1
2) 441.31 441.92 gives 21.9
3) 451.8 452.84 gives 24.4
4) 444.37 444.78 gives 23.6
